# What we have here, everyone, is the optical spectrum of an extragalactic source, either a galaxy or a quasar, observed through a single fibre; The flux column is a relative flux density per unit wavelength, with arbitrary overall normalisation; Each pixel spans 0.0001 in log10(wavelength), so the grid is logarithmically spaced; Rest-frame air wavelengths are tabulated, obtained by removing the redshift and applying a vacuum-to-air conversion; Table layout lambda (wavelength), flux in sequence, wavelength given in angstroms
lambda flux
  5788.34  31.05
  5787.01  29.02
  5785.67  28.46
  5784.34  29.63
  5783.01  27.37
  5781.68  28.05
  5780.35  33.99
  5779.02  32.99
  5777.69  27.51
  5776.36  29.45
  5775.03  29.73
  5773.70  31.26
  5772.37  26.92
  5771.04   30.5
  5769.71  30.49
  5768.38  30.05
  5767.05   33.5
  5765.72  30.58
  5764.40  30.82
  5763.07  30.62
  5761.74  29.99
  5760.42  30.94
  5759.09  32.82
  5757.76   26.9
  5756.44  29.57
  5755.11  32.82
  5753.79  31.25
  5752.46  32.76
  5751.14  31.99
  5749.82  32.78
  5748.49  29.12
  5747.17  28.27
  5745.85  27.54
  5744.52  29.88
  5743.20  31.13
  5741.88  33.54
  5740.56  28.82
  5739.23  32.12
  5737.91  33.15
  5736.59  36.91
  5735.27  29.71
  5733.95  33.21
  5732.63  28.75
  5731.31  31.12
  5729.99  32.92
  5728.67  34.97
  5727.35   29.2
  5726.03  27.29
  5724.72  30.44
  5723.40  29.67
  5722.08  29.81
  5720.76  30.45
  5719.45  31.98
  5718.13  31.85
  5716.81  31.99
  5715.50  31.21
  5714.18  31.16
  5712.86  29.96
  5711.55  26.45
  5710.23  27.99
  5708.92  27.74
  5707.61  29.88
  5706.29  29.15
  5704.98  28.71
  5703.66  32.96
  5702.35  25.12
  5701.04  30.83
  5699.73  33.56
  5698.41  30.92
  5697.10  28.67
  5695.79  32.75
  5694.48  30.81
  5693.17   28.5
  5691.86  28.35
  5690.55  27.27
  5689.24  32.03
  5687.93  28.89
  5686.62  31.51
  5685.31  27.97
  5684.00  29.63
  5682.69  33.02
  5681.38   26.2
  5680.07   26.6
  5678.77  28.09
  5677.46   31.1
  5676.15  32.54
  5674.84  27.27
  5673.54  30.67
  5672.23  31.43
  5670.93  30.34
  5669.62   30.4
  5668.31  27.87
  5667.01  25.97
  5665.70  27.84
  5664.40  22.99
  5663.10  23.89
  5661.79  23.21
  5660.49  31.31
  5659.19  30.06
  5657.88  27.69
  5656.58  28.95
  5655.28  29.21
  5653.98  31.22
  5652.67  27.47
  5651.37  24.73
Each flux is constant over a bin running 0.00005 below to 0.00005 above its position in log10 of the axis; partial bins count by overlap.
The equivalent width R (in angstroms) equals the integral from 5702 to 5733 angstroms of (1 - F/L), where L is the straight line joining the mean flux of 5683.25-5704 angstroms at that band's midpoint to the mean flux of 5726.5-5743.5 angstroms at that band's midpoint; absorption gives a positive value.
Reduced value 1.0 angstroms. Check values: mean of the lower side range 30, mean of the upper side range 31.9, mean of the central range 30.1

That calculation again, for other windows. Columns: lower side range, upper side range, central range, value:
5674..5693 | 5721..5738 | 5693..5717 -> 0.24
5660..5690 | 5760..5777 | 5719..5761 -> -1.59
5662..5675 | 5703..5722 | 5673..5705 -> -1.05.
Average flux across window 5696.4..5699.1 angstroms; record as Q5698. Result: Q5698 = 29.8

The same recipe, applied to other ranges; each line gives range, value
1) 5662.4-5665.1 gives 23.5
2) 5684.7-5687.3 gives 29.7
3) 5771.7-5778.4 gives 29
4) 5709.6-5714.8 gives 28.9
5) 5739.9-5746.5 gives 30.2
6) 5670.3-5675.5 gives 30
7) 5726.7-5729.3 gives 32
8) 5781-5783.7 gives 27.8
